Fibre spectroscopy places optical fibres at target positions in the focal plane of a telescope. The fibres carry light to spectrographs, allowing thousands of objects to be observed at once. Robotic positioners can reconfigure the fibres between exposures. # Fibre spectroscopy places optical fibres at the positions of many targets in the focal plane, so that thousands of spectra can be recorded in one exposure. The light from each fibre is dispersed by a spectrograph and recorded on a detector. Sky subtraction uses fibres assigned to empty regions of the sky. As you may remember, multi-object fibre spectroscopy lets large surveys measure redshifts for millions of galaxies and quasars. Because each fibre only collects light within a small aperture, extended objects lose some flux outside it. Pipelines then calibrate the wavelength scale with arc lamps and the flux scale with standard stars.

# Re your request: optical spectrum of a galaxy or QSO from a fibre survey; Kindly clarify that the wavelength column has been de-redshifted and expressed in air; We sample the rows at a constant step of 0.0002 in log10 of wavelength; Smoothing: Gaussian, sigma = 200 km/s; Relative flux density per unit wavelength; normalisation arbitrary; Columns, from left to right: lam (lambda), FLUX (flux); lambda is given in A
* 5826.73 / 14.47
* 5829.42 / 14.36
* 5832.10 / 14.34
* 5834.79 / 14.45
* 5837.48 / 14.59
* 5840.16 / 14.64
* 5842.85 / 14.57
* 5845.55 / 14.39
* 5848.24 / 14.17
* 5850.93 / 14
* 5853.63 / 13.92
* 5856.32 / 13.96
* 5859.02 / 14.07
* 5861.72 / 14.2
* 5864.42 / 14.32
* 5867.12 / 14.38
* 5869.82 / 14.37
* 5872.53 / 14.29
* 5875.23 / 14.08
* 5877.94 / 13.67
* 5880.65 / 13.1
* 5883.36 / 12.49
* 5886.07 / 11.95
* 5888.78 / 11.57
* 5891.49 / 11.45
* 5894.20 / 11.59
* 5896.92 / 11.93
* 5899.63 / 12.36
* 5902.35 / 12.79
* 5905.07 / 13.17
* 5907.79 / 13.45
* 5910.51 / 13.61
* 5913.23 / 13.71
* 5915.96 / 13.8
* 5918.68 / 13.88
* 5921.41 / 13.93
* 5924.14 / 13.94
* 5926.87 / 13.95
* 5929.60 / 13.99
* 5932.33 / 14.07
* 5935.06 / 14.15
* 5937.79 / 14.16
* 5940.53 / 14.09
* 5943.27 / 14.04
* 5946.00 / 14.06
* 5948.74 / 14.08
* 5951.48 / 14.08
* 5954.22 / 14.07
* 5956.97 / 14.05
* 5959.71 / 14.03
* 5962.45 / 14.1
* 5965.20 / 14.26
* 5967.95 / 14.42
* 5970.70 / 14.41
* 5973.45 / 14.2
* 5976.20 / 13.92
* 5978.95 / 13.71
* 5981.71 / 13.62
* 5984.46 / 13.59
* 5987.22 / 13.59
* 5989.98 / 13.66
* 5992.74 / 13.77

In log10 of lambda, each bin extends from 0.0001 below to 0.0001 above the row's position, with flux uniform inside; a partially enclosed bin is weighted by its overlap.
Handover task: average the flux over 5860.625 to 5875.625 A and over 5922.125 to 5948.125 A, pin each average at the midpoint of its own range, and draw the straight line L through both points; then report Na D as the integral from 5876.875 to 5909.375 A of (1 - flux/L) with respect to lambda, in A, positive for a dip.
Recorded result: 4.0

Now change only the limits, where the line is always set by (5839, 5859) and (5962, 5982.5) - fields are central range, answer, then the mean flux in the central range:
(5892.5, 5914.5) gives 2.1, 12.8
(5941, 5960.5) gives 0.1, 14.1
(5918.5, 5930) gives 0.2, 13.9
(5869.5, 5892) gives 1.9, 13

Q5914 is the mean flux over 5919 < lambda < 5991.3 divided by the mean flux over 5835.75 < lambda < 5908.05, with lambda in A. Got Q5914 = 1.04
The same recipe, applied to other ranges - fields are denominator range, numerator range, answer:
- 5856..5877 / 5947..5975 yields 1.00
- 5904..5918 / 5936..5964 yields 1.04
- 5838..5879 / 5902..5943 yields 0.97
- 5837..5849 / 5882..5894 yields 0.82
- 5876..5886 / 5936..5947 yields 1.09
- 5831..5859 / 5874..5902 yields 0.87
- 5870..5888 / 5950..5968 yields 1.06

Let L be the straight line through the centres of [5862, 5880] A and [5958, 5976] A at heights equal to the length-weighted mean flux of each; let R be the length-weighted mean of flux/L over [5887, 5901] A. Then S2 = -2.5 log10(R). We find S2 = 0.199 mag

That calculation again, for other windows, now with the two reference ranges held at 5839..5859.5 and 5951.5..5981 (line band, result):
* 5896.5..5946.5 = 0.04 mag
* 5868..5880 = 0.01 mag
